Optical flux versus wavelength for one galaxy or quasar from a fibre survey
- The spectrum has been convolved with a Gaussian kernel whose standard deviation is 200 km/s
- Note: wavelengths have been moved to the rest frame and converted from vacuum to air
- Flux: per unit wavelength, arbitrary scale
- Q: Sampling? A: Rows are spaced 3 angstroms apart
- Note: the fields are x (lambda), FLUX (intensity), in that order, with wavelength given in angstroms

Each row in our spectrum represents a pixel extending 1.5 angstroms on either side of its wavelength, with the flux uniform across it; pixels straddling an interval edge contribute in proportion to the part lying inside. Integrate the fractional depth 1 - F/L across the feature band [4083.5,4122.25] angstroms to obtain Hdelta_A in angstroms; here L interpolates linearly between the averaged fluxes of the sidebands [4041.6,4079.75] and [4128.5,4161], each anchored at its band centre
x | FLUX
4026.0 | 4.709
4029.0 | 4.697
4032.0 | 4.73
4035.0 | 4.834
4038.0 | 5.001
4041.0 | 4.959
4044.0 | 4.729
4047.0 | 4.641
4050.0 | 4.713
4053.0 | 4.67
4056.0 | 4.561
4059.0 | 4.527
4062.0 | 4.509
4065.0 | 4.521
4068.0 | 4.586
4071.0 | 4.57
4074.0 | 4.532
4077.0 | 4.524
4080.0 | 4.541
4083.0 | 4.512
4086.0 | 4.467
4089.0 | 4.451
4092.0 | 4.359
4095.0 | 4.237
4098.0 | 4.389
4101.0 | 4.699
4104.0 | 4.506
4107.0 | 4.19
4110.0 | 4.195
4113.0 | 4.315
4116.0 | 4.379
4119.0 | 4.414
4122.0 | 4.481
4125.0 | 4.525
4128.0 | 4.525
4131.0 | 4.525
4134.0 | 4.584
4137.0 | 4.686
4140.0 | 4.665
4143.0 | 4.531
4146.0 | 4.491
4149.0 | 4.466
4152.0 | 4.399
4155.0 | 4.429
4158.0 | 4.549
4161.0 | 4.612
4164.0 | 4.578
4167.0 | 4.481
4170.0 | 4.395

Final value 1.49 angstroms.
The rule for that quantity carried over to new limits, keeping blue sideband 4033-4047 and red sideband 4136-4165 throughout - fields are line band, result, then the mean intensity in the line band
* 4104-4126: 1.3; 4.36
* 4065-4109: 2.3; 4.47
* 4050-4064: 0.6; 4.58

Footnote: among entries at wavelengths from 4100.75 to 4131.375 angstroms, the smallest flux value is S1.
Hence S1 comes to 4.19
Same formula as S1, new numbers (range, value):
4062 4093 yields 4.359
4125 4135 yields 4.525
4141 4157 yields 4.399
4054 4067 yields 4.509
